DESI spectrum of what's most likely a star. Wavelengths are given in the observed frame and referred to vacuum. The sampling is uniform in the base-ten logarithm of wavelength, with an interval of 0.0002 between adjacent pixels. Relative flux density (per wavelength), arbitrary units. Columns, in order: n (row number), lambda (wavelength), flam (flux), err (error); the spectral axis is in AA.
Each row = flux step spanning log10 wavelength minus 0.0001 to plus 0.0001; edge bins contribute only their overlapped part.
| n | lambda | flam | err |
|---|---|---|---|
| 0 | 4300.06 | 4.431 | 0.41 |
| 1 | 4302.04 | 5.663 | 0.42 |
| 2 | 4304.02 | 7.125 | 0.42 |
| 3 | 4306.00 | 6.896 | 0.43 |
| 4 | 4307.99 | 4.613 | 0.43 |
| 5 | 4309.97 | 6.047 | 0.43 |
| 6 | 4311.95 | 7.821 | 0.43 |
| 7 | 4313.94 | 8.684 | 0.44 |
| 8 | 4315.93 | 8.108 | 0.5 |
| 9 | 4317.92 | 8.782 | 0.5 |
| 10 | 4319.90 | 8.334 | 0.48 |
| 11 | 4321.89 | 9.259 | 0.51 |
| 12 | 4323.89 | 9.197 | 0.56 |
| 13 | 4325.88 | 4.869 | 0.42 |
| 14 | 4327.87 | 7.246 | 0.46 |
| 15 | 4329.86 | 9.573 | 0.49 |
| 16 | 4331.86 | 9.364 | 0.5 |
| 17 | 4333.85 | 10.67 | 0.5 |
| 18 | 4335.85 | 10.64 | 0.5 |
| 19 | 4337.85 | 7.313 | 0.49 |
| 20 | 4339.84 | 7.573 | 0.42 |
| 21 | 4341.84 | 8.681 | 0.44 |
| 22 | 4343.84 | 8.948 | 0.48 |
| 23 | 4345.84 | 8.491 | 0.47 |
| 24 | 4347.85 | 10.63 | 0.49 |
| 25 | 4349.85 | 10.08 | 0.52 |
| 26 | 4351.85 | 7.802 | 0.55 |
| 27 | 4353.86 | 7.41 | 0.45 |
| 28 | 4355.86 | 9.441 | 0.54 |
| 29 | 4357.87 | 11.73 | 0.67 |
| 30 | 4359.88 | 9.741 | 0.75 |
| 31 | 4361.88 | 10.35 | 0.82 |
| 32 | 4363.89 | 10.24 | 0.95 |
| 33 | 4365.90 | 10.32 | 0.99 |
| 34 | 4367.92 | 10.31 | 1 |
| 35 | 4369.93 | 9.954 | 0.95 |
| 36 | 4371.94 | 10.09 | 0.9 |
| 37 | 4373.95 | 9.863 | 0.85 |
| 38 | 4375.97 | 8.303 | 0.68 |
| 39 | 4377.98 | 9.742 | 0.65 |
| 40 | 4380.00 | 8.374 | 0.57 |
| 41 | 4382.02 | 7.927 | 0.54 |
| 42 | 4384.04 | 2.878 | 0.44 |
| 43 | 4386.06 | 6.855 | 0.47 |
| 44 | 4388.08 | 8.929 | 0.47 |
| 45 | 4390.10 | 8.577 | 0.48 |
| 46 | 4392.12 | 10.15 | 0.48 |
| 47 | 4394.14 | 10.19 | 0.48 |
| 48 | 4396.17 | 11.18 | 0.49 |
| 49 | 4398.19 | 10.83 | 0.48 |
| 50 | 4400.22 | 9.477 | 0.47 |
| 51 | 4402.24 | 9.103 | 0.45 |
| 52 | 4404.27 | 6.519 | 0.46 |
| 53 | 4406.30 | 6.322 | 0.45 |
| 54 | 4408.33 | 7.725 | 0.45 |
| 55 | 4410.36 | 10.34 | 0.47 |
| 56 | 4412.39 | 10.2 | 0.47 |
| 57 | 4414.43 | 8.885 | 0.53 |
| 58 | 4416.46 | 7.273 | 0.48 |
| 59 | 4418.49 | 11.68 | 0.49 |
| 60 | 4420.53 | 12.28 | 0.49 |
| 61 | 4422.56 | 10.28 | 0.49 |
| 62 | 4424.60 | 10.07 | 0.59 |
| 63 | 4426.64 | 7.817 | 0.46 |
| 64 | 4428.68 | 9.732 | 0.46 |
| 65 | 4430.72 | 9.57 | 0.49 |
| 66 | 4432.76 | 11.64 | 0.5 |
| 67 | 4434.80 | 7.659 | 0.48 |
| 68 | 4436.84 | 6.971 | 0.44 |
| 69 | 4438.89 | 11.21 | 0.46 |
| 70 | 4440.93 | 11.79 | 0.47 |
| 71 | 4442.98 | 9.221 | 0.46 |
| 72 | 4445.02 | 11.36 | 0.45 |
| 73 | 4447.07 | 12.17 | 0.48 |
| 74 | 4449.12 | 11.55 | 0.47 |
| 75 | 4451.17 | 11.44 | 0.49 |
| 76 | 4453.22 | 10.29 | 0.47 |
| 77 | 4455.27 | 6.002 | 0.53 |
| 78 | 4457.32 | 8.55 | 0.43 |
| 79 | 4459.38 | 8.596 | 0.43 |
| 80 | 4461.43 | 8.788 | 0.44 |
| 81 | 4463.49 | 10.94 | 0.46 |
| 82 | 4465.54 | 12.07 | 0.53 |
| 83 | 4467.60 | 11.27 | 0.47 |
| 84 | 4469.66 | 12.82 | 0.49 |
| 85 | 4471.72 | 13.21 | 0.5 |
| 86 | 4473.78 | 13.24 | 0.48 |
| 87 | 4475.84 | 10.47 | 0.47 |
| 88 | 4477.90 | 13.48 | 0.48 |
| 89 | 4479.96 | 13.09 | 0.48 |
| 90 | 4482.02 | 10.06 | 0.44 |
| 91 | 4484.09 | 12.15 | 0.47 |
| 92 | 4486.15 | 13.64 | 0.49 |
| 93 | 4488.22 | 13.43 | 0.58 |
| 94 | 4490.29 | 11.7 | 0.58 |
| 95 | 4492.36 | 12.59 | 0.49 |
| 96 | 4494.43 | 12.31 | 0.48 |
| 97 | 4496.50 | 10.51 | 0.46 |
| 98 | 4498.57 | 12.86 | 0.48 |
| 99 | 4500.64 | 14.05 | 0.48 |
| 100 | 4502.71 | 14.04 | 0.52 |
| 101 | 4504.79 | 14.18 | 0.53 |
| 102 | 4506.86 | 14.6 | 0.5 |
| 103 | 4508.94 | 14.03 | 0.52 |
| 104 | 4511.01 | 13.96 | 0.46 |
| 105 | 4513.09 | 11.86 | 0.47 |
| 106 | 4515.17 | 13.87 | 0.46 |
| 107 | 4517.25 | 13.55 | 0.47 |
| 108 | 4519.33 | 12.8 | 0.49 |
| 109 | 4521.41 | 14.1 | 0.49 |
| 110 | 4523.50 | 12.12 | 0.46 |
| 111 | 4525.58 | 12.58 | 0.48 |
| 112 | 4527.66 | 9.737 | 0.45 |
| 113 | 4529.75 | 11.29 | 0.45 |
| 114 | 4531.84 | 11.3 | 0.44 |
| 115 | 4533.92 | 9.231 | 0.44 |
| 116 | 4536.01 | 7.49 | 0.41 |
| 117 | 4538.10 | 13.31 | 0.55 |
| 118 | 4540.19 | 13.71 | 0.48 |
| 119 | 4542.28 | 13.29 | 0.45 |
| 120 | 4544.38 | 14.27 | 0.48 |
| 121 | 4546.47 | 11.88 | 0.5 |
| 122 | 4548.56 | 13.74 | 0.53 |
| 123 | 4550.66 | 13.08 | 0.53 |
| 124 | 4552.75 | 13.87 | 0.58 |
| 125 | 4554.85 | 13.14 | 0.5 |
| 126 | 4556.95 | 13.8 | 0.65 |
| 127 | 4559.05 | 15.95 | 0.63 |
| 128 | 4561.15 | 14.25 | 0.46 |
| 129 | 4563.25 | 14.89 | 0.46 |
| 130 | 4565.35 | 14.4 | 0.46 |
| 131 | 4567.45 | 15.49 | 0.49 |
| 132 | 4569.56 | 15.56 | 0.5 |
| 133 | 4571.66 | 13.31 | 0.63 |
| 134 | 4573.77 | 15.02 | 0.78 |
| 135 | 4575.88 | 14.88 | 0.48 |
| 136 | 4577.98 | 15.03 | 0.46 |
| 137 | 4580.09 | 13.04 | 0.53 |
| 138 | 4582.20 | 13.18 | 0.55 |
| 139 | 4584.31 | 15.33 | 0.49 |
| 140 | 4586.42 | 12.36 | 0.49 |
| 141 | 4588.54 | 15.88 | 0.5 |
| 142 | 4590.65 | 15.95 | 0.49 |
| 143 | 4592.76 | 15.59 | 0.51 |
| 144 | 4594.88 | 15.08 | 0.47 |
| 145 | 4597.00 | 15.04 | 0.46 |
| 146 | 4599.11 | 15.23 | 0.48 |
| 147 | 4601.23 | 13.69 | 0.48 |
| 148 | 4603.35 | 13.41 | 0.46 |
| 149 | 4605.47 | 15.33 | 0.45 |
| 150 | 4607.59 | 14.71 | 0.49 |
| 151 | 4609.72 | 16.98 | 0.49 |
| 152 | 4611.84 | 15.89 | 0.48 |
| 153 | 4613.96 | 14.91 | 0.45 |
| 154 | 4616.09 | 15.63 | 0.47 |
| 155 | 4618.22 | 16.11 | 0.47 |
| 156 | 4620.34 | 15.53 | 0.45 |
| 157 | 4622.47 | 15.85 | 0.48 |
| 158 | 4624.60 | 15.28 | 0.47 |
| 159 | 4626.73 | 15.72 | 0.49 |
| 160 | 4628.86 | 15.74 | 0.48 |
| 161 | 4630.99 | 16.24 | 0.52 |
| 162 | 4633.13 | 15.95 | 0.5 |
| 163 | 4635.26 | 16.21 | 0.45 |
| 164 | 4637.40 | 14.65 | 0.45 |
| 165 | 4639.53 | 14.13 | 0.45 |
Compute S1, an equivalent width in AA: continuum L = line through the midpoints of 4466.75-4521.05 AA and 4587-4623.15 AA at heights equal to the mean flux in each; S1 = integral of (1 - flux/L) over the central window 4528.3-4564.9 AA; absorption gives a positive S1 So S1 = 3.1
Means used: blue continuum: 12.9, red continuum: 15.3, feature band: 12.8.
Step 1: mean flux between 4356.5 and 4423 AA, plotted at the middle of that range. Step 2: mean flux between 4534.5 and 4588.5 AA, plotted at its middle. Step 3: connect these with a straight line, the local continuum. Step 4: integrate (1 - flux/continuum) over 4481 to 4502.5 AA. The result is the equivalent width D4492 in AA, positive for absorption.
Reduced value -0.8 AA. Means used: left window 9.28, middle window 12.4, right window 13.8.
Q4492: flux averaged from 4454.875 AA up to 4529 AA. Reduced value 12.2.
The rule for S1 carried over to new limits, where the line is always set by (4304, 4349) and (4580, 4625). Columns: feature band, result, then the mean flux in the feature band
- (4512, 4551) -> 3.0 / 12.3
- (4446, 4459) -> 1.6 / 9.93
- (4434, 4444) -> 1.5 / 9.41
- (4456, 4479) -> 1.1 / 11.2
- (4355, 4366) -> -1.5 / 10.3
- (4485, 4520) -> -1.7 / 13.2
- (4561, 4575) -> -0.5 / 14.7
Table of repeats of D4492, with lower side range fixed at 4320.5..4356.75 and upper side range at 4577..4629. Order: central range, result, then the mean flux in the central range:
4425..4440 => 2.31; 9.28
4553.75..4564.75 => -0.31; 14.4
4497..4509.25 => -1.10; 13.8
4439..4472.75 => 2.59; 10.6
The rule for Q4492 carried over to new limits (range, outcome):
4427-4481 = 10.6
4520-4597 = 13.6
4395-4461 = 9.61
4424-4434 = 9.71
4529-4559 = 12.5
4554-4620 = 14.8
